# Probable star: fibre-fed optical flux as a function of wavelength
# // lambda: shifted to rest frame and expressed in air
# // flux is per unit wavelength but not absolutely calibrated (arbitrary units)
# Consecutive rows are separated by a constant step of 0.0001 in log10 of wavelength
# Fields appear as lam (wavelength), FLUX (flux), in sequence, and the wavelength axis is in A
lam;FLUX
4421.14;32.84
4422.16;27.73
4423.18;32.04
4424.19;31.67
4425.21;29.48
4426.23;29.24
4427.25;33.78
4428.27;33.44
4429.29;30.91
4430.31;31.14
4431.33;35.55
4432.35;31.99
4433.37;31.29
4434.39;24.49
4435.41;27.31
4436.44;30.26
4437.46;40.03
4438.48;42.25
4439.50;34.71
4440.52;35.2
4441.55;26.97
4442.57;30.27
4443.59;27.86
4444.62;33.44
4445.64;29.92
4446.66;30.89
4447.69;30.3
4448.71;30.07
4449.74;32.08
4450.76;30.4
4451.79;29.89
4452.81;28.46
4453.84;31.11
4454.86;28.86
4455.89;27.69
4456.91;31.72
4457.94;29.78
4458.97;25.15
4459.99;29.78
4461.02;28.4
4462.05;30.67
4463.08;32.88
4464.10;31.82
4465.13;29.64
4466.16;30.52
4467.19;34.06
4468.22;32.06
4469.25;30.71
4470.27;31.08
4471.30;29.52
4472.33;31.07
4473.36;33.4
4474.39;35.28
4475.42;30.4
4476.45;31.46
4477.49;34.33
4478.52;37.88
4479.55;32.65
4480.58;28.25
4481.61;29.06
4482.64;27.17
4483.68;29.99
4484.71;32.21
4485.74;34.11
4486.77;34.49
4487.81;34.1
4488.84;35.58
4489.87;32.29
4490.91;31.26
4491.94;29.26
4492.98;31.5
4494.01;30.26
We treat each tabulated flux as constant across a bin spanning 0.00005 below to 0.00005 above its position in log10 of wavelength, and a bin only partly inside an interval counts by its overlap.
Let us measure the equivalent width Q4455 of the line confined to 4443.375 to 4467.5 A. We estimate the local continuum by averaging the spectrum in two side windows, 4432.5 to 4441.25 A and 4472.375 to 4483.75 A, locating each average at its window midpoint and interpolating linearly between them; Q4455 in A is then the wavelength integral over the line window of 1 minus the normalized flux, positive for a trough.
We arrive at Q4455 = 1.7 A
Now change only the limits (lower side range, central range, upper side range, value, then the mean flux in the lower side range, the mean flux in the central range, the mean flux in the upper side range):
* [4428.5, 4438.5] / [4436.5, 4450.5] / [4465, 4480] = -0.2 A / 32.1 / 32.5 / 32.3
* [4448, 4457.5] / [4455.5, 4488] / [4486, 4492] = 0.4 A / 30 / 31.3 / 33.2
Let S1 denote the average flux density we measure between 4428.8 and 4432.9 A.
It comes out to 32.4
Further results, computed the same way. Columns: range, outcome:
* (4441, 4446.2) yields 29.7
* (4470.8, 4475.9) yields 32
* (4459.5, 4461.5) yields 29.1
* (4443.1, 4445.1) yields 30.5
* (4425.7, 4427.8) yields 31.5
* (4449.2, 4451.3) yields 31.1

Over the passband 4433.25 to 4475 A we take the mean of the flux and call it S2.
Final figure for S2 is 31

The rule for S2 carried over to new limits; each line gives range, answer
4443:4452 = 30.5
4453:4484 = 30.9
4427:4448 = 32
